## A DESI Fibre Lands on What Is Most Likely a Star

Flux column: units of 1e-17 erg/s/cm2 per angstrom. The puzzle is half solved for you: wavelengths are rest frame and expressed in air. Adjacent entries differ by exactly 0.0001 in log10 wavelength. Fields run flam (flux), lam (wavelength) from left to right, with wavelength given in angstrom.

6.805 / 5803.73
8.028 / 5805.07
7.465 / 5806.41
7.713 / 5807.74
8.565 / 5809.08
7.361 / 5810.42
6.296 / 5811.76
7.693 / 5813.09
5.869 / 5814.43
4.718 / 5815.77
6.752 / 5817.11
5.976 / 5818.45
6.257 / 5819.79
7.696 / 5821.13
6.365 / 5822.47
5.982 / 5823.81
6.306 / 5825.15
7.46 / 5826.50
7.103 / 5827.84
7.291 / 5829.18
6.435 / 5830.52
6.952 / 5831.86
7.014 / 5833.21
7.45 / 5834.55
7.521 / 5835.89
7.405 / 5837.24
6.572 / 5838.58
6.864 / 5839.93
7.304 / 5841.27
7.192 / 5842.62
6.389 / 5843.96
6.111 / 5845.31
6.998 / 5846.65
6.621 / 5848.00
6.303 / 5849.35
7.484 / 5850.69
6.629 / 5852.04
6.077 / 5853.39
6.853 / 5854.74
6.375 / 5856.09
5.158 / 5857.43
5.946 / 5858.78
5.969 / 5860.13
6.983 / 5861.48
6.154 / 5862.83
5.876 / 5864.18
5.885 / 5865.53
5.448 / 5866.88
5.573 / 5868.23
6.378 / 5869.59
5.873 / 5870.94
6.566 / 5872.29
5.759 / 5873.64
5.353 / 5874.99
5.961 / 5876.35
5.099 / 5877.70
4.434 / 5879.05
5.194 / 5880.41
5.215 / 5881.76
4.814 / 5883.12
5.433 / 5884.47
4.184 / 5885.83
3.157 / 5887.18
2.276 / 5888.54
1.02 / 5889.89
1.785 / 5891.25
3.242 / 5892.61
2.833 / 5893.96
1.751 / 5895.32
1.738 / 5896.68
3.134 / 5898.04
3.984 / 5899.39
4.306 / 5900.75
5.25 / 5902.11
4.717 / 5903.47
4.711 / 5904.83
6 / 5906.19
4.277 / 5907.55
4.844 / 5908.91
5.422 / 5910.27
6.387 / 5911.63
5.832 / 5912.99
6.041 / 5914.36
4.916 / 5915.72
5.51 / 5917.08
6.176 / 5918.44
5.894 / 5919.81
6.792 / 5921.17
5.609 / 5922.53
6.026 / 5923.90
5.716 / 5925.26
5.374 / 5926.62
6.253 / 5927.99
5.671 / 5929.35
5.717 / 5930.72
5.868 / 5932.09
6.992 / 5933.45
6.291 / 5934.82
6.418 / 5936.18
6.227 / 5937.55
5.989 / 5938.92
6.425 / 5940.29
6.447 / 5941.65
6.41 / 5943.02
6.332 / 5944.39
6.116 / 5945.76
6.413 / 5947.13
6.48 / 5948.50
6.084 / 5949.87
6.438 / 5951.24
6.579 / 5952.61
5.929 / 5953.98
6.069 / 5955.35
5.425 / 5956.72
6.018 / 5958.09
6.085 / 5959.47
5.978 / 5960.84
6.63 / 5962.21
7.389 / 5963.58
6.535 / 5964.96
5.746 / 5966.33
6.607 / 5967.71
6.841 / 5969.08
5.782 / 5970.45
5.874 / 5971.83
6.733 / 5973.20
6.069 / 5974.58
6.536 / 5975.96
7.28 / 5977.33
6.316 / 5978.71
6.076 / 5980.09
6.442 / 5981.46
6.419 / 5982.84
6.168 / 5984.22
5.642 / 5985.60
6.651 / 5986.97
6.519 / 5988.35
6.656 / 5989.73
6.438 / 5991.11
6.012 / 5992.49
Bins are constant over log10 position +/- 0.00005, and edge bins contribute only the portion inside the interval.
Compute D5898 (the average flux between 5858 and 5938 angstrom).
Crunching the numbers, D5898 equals 5.12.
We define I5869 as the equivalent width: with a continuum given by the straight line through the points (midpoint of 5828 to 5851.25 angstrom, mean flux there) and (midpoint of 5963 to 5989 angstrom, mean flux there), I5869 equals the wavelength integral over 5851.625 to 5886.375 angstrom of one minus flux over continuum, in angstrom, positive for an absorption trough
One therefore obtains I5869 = 5.5 angstrom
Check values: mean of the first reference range 6.94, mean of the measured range 5.74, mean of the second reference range 6.4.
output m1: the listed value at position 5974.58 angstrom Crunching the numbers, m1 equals 6.069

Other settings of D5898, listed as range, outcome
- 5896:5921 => 4.99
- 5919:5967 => 6.18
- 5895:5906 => 3.87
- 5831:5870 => 6.53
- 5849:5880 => 6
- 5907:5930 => 5.7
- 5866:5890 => 4.97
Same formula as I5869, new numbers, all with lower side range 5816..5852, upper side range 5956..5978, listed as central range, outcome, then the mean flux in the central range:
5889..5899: 6.6 angstrom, 2.27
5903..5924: 3.1 angstrom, 5.57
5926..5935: 0.6 angstrom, 6.01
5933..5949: 0.2 angstrom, 6.37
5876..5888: 3.4 angstrom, 4.77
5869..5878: 1.1 angstrom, 5.89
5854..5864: 0.8 angstrom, 6.19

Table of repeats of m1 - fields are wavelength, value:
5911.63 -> 6.387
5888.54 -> 2.276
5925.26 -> 5.716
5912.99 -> 5.832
